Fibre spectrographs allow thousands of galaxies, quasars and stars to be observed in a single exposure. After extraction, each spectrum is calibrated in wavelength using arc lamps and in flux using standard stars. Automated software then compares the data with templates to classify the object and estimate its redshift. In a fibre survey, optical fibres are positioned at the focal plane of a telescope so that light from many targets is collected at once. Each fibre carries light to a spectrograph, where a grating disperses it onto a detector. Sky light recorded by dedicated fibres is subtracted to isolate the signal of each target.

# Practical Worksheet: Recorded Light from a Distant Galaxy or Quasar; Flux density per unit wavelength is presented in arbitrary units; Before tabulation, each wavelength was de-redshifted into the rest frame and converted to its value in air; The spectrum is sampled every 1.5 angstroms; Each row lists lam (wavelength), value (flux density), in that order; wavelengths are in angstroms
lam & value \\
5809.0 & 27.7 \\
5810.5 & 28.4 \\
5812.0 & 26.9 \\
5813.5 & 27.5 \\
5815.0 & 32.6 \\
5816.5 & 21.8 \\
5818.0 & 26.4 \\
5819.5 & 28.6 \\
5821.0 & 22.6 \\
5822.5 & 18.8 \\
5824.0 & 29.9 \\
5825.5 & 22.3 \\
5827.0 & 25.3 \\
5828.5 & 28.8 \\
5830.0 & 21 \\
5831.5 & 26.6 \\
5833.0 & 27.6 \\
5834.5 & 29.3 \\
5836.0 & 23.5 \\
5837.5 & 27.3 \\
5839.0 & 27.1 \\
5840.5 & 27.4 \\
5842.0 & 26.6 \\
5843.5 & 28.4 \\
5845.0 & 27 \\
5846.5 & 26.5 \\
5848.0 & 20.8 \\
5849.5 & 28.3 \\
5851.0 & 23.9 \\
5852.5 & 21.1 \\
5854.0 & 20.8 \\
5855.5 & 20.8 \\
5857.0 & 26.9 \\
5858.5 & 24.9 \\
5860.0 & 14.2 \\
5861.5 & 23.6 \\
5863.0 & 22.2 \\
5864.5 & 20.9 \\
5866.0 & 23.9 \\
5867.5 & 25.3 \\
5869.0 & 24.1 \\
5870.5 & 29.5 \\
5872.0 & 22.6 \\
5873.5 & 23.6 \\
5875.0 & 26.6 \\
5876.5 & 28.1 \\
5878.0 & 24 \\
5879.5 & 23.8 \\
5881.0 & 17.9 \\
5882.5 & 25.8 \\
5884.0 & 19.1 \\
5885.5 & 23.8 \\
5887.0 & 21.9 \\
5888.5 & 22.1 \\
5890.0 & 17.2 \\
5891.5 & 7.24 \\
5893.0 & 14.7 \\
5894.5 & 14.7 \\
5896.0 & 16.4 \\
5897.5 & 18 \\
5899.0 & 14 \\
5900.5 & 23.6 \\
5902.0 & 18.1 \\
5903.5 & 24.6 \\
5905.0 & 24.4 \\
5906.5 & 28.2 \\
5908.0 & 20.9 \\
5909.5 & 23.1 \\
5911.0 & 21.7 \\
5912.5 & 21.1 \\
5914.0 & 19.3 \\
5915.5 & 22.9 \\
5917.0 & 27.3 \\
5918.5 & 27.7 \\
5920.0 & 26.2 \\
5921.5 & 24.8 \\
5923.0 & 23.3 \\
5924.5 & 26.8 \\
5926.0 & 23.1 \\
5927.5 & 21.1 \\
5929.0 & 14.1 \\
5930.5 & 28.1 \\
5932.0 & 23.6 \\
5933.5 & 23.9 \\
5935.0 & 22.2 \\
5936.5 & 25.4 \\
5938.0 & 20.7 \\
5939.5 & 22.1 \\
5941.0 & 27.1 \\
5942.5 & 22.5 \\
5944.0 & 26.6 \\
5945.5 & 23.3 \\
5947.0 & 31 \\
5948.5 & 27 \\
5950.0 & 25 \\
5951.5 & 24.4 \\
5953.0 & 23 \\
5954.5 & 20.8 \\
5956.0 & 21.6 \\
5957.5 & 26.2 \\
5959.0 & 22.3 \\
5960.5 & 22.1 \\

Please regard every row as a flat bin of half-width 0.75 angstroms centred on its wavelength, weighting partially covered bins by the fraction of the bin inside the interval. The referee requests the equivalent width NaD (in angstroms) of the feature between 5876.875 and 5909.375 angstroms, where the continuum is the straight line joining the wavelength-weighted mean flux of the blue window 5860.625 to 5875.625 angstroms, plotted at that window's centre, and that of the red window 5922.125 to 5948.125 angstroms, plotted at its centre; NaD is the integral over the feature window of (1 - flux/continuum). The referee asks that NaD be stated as 5.2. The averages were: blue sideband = 24.1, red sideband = 23.9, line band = 20.2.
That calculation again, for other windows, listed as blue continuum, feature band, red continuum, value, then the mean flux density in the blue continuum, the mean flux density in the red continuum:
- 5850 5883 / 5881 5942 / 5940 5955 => 6.6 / 23.4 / 25.1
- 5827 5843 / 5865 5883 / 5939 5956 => 0.9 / 26.5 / 24.7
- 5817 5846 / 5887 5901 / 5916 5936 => 4.6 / 26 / 24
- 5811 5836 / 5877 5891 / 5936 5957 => 2.0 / 25.9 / 24.3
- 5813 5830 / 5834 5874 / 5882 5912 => -2.2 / 25.6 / 19.9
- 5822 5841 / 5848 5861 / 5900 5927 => 1.4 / 25.8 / 23.7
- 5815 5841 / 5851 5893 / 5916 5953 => 5.0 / 25.7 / 24.4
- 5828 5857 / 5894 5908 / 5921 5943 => 2.1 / 25.4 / 23.2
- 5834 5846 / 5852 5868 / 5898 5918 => 2.1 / 27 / 22.3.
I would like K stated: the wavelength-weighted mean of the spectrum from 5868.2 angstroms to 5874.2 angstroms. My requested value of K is 25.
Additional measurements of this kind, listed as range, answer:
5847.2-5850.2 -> 24.5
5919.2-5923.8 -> 24.8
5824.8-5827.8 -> 23.9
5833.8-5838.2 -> 26.7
